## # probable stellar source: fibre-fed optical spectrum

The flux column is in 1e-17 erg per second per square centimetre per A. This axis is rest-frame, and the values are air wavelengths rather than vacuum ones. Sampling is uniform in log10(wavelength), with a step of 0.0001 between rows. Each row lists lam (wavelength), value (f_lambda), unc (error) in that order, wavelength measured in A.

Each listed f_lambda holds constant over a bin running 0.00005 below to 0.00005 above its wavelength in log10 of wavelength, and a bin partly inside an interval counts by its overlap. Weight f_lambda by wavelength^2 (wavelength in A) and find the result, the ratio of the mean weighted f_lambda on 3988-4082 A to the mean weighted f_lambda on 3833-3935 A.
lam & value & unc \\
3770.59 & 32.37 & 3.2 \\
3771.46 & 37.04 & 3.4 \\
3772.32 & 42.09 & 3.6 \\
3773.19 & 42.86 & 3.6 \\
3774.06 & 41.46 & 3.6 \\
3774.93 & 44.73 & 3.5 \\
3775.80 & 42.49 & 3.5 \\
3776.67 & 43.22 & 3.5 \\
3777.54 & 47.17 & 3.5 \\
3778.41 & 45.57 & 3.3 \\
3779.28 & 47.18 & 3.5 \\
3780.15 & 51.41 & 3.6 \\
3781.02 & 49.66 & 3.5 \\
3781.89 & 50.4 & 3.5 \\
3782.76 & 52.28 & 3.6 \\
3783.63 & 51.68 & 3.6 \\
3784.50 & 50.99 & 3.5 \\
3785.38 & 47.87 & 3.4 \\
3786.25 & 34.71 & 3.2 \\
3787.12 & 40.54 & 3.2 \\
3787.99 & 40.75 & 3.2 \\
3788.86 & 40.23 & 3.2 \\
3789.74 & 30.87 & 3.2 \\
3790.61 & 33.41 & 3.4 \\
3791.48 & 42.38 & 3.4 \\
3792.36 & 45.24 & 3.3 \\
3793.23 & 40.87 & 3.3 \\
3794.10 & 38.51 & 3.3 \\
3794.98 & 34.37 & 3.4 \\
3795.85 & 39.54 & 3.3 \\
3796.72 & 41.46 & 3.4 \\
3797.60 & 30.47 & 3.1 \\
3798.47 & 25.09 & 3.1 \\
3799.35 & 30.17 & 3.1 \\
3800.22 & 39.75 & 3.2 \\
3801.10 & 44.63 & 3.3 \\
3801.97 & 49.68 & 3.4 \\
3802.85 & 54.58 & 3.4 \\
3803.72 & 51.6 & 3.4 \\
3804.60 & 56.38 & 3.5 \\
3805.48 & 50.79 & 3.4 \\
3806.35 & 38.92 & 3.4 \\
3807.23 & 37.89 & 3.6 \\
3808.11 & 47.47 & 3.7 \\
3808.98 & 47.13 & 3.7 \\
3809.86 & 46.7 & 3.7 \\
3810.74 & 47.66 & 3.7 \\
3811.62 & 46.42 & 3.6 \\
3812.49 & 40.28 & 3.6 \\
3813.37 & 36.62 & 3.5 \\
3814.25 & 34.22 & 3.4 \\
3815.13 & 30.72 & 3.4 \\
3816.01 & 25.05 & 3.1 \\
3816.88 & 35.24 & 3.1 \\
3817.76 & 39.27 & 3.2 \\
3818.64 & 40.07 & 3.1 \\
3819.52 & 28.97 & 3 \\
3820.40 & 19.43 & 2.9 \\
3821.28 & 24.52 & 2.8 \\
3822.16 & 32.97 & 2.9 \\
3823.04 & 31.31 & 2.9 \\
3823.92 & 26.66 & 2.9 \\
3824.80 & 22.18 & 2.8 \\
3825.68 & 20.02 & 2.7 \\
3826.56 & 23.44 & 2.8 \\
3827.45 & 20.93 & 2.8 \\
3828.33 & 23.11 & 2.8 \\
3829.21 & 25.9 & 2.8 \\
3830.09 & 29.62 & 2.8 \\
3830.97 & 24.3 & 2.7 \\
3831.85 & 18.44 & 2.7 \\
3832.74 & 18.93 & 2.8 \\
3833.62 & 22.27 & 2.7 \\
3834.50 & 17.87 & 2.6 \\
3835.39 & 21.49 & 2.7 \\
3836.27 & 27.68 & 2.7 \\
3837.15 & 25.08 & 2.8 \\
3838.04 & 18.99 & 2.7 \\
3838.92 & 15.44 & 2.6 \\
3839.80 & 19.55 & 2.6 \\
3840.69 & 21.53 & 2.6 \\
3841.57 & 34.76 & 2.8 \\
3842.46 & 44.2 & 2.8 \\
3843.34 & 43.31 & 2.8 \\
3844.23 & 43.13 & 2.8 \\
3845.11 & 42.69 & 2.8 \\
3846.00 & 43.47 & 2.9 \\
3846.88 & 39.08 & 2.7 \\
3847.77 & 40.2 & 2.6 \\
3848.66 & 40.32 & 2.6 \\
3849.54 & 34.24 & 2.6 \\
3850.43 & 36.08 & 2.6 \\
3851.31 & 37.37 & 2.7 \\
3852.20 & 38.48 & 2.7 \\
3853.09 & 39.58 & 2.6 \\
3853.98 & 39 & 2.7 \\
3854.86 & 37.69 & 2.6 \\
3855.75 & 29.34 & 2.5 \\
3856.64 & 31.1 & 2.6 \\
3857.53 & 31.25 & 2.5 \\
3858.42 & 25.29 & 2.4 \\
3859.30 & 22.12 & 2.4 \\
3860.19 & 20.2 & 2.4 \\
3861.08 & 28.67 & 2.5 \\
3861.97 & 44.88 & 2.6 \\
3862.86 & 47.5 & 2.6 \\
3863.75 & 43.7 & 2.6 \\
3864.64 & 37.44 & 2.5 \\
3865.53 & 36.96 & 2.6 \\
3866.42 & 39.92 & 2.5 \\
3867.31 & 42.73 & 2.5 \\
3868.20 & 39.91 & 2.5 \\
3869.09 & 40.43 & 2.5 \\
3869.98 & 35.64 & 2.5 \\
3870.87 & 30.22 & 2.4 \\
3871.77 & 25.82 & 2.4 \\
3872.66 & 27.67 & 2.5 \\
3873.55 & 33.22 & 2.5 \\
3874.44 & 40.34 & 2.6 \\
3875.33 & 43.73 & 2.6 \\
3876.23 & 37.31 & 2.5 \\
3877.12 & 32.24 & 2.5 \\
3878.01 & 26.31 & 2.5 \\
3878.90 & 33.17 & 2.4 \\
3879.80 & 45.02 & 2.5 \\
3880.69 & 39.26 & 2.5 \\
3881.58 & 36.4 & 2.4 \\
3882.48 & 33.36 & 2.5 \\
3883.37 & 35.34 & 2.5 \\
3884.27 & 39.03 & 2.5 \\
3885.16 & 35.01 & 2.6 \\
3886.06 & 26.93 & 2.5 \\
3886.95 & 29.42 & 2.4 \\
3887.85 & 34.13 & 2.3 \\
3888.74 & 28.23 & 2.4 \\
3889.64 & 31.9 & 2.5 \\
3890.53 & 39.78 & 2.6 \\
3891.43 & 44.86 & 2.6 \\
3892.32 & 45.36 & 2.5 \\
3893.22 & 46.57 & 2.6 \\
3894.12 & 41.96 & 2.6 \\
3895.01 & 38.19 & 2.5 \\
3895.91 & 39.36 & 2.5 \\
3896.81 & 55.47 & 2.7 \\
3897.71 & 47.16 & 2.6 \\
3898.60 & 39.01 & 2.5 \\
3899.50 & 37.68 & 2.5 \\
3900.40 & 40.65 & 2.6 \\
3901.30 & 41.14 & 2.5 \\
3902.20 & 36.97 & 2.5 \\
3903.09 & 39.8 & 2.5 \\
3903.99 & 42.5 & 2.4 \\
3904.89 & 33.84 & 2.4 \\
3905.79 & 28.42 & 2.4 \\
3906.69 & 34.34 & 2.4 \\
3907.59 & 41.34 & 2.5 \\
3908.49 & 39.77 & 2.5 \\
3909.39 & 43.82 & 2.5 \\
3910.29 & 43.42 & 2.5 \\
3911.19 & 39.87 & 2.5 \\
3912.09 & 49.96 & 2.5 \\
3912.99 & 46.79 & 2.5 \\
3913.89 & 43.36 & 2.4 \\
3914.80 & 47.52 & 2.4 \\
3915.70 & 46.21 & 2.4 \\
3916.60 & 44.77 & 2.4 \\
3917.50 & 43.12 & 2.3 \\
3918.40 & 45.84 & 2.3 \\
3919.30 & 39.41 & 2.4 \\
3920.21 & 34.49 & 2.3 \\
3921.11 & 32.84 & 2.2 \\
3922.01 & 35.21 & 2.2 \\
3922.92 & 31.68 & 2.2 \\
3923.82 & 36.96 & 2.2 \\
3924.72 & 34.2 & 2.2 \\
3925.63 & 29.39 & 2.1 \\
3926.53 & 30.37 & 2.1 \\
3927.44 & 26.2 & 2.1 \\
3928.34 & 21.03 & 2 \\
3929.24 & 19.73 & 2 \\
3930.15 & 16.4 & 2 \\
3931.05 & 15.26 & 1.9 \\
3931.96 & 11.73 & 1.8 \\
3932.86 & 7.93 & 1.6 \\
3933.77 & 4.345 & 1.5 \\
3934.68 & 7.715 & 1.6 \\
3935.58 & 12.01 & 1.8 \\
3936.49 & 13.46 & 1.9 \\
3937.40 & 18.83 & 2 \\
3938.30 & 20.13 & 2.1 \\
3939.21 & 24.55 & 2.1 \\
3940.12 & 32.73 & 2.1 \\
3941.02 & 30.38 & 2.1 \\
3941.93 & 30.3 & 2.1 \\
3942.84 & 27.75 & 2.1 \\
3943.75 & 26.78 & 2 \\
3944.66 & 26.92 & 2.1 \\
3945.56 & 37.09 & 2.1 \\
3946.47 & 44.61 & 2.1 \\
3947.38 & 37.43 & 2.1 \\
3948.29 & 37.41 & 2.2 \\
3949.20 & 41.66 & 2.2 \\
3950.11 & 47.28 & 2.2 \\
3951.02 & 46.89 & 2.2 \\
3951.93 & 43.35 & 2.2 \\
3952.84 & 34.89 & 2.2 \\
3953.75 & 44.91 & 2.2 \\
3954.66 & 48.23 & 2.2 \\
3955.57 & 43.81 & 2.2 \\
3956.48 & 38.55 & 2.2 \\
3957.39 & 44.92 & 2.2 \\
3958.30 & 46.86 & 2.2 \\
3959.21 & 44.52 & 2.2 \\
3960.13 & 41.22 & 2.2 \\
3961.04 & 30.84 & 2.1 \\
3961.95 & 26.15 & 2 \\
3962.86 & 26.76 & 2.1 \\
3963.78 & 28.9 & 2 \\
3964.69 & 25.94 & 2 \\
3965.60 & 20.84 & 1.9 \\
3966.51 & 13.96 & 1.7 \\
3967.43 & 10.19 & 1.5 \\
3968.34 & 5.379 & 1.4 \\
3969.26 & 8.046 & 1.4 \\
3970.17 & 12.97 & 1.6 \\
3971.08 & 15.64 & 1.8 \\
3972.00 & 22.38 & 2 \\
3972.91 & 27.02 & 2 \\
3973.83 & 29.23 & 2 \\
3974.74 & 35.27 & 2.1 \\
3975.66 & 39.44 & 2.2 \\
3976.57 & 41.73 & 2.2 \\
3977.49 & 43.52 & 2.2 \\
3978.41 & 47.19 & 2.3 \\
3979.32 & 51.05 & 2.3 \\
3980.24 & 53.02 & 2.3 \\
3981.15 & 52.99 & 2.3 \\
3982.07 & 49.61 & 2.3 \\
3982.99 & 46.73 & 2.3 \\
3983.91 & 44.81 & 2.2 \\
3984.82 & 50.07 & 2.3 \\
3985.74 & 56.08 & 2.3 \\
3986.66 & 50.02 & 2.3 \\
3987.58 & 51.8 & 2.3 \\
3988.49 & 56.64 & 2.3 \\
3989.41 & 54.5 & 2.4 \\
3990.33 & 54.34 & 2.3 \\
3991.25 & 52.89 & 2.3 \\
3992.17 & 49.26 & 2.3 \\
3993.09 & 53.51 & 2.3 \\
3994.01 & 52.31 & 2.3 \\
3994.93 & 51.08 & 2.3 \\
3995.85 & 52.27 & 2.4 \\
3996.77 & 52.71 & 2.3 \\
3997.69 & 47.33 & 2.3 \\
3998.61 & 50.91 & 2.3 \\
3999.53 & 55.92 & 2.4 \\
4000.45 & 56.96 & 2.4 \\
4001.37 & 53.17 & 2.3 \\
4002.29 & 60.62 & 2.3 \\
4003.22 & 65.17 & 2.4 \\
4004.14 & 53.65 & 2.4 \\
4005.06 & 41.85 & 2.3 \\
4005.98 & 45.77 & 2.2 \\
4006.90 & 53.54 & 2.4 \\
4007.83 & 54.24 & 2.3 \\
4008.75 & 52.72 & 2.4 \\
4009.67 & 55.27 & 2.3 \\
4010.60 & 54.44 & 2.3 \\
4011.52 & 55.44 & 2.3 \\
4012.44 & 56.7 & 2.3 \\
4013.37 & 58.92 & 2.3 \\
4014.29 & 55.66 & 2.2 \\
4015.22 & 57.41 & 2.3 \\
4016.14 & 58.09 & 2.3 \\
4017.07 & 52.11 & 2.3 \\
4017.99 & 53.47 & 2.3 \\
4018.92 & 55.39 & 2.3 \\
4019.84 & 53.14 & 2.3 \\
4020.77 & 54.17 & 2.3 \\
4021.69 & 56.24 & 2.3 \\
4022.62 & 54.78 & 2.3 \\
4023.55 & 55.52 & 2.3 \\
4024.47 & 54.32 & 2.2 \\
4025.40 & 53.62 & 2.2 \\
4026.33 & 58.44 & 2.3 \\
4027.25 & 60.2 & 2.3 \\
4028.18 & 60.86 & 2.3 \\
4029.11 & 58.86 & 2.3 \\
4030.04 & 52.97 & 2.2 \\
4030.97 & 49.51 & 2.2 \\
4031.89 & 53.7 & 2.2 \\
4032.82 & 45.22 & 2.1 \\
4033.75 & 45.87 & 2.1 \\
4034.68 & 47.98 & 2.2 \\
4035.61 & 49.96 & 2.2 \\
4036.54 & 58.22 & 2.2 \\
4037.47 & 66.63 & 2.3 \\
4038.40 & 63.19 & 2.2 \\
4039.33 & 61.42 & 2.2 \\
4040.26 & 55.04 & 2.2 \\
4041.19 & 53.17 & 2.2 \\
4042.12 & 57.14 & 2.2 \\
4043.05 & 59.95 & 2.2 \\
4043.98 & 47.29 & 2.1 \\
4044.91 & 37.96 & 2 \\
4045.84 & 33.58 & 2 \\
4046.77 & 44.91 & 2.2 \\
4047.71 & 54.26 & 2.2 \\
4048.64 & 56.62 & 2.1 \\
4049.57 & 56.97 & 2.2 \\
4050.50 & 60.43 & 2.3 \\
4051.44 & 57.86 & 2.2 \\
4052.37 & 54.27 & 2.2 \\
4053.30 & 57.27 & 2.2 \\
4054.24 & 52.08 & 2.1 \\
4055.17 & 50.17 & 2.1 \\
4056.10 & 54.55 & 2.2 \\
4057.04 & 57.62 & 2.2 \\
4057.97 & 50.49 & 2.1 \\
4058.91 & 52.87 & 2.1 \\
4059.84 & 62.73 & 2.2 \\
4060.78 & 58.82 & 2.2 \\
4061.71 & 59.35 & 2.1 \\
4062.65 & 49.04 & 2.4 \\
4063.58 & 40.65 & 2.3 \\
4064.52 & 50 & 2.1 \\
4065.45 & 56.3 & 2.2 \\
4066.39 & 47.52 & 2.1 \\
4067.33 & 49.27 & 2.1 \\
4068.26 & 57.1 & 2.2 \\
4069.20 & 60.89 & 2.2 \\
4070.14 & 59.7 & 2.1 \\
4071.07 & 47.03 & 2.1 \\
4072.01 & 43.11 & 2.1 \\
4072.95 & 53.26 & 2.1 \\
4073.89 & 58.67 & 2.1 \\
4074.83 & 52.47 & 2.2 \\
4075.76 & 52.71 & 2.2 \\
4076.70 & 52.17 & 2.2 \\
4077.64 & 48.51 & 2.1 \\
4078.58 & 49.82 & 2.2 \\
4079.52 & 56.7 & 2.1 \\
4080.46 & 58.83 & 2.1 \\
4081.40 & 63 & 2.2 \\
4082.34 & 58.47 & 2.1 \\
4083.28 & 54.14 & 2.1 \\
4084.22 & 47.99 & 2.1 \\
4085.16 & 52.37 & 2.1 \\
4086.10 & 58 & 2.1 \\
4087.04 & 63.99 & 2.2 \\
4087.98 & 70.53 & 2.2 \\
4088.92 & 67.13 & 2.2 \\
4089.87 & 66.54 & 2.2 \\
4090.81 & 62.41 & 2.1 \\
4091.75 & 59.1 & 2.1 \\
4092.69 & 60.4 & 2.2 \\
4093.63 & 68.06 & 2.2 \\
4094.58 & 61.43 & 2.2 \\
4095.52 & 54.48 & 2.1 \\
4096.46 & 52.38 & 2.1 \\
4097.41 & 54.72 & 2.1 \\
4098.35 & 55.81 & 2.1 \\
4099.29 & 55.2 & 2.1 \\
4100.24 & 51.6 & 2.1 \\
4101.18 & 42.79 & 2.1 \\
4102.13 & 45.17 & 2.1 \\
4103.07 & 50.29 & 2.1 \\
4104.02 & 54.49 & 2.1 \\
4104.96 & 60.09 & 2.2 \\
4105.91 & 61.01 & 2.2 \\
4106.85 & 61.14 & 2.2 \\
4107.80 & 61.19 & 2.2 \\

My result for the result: 1.68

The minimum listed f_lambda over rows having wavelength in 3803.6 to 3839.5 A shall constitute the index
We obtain 15.44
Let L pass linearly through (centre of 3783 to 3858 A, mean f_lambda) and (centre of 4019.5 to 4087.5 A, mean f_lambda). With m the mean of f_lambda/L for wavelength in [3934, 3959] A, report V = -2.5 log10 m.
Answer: 0.33 mag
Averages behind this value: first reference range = 35.1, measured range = 33.6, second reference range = 54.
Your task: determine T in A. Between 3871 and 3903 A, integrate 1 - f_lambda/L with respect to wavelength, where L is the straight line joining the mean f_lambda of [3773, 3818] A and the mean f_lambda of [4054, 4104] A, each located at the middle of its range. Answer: 6.3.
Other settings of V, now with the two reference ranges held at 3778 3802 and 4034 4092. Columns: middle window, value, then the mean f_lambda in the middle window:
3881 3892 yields 0.31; 34.7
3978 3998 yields -0.01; 51.4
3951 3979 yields 0.49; 31.8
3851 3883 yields 0.27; 35.4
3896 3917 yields 0.13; 41.9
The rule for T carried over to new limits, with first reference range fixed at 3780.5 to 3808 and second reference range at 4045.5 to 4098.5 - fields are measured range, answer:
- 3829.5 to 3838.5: 4.4 A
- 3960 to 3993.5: 9.1 A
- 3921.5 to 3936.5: 8.5 A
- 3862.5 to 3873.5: 2.1 A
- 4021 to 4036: -0.1 A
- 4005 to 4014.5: -0.2 A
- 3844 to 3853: 1.1 A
